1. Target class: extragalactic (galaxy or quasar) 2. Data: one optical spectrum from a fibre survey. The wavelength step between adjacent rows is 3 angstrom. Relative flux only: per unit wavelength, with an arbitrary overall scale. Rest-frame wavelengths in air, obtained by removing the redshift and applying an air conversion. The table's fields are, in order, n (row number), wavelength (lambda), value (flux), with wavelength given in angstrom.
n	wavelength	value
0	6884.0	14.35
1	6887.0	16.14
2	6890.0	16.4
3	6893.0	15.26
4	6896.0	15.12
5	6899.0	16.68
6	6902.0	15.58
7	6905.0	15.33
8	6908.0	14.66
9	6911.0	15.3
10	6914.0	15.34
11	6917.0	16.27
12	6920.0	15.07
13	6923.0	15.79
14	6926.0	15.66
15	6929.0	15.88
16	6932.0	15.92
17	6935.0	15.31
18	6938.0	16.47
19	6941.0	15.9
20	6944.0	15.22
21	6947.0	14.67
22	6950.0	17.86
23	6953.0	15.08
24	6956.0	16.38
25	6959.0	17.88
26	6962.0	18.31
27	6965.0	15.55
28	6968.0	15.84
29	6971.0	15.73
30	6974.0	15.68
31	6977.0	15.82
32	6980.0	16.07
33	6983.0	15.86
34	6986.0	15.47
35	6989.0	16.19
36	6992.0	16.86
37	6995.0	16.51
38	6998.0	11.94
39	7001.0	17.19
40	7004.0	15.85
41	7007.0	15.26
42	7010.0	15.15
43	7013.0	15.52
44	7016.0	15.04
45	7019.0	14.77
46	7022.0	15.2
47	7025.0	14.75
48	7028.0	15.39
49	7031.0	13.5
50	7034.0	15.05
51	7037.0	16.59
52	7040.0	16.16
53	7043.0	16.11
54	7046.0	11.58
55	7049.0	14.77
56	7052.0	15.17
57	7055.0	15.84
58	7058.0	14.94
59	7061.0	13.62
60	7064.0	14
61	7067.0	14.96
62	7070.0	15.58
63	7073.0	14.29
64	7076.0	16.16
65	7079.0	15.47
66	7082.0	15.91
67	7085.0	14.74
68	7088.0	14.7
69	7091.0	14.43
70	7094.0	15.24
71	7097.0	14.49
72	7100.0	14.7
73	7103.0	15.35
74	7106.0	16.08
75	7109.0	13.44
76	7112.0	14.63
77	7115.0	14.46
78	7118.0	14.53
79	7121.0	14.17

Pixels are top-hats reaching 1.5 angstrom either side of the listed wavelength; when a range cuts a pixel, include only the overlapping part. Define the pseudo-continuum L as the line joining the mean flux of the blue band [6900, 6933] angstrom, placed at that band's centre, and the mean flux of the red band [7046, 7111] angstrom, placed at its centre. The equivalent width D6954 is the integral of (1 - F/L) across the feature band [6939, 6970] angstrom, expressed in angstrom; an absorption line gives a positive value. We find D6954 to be -1.8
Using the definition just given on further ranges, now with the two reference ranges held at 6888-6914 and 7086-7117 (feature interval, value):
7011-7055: 0.0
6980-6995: -0.9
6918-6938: -0.3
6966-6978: -0.4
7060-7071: 0.3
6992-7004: -0.3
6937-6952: -0.6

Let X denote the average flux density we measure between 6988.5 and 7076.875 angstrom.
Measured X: 15.1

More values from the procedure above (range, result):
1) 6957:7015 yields 15.9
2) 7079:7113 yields 14.9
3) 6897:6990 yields 15.9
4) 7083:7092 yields 14.7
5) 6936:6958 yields 16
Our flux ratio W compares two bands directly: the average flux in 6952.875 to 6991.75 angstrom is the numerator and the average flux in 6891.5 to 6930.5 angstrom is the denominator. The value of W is 1.04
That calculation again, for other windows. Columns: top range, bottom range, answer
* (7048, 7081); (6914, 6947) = 0.96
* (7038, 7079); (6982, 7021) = 0.96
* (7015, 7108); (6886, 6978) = 0.94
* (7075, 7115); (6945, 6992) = 0.93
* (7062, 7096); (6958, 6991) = 0.93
